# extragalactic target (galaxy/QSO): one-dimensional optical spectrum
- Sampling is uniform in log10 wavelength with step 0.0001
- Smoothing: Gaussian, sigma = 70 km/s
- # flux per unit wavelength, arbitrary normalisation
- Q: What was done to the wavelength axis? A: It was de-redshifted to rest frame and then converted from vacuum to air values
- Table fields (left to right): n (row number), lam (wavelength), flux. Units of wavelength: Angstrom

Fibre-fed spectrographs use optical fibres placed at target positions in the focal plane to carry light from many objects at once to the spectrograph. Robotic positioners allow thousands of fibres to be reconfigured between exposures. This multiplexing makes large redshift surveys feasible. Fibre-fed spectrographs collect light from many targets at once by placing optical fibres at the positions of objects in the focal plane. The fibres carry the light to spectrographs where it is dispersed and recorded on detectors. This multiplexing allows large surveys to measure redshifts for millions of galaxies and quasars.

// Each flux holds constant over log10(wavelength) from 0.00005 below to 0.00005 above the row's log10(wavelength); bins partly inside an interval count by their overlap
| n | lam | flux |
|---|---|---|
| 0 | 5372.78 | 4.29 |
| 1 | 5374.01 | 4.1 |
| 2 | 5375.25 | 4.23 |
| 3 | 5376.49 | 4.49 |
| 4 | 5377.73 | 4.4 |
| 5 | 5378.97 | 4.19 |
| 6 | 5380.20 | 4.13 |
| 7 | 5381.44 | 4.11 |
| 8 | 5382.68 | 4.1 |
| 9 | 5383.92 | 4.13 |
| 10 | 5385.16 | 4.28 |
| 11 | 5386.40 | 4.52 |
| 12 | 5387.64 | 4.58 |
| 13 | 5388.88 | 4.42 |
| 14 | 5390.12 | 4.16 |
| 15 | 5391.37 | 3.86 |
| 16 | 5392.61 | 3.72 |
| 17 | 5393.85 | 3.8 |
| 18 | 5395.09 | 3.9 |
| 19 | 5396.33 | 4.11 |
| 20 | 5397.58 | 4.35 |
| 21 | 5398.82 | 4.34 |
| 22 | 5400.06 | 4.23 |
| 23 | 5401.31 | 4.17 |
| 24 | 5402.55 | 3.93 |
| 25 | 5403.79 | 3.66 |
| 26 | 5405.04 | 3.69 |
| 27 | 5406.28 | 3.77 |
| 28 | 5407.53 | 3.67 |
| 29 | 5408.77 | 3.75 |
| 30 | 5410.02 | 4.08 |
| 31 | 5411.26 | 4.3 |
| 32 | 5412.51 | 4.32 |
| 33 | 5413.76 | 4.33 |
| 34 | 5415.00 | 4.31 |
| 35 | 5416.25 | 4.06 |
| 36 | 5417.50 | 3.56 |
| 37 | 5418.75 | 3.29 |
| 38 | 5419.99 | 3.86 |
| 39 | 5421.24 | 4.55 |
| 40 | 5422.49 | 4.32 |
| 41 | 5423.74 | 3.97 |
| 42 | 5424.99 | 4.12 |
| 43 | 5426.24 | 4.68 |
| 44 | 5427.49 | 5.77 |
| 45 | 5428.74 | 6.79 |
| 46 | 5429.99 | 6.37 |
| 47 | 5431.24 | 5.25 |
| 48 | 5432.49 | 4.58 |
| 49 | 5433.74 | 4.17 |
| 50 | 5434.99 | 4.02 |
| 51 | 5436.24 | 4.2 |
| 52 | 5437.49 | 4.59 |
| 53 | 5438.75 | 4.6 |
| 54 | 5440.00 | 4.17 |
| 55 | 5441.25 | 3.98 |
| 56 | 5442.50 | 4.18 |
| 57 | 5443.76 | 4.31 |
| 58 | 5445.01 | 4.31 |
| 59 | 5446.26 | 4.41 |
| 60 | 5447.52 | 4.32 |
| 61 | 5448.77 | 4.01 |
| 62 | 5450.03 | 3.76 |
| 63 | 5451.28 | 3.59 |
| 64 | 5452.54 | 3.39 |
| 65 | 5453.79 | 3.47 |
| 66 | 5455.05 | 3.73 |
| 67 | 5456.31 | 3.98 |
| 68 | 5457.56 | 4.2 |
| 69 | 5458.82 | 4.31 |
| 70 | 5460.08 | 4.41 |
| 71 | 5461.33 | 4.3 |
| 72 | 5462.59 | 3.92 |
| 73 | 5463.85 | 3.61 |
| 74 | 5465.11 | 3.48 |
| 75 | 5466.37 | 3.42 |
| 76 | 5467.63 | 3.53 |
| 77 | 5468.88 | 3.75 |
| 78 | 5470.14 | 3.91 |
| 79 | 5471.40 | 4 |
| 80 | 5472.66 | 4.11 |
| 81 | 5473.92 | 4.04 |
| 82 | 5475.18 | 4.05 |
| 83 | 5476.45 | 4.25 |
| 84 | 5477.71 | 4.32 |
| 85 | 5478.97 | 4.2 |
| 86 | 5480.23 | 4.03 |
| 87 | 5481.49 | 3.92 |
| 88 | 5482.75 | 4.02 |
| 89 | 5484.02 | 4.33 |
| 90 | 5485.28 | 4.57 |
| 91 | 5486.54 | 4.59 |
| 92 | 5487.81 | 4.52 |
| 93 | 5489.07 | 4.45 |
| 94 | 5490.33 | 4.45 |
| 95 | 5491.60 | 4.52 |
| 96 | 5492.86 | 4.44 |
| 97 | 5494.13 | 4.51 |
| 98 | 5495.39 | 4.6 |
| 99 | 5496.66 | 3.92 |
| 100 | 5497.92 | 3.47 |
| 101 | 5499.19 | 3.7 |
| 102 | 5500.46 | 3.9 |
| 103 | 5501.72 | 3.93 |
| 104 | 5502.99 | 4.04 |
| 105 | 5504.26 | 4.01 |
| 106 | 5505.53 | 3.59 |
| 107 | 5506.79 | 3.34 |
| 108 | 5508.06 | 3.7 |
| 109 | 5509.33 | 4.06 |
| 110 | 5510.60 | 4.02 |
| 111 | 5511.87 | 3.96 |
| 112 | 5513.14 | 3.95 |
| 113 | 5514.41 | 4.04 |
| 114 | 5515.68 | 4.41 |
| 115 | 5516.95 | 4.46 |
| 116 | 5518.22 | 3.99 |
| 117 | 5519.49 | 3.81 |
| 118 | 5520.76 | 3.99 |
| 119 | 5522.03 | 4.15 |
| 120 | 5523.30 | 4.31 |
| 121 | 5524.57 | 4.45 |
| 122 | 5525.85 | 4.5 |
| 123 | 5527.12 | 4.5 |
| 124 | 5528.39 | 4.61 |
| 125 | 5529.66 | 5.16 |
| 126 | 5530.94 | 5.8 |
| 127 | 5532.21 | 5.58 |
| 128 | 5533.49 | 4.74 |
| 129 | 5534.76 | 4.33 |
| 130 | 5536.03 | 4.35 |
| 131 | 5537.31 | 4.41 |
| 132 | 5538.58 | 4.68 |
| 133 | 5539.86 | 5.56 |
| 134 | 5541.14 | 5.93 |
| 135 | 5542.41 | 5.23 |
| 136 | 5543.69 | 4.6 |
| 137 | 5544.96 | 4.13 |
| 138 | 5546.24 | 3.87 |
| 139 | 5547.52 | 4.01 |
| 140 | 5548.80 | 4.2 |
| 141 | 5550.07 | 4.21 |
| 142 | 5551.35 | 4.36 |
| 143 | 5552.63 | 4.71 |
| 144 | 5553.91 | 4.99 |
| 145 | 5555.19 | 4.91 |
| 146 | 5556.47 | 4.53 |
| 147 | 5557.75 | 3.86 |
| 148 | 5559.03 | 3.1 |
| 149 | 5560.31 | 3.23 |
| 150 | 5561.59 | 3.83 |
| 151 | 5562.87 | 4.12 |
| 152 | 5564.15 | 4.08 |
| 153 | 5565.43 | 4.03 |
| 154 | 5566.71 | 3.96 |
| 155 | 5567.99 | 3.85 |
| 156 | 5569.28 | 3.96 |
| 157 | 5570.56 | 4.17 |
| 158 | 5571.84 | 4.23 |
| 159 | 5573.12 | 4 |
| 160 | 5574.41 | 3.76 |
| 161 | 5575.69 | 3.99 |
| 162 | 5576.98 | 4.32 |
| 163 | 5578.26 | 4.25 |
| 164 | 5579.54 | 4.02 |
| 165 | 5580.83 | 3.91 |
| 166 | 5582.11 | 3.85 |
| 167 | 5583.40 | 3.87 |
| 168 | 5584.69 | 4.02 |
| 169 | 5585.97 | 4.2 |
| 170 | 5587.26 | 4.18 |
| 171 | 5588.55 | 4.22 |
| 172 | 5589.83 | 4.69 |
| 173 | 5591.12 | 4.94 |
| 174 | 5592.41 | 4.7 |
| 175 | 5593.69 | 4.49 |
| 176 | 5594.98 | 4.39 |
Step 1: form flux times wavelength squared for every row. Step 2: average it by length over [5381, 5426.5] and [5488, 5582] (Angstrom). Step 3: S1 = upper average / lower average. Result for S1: 1.10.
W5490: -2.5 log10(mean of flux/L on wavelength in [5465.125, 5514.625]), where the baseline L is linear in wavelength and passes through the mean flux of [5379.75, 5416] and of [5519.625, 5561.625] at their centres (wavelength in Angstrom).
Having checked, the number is 0.08 mag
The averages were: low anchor 4.09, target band 4.05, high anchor 4.51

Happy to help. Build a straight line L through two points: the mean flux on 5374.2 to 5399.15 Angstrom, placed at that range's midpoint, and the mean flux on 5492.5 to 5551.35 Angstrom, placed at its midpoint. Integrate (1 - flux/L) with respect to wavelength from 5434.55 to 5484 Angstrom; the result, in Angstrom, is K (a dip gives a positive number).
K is 2.8 Angstrom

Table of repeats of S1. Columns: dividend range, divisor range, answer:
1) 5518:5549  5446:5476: 1.21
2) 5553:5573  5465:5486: 1.05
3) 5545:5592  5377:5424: 1.08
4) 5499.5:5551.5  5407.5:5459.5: 1.05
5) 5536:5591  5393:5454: 1.05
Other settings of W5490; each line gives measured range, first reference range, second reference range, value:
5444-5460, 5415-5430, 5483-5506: 0.11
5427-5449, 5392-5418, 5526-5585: -0.15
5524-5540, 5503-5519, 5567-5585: -0.20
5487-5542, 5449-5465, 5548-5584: -0.09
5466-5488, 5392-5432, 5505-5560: 0.07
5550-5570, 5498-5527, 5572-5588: -0.02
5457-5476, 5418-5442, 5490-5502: 0.11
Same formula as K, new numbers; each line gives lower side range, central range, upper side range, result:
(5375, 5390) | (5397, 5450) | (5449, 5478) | -2.9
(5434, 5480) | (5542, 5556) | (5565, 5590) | -1.4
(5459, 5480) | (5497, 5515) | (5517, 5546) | 2.2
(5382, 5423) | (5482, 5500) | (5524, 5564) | 0.3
